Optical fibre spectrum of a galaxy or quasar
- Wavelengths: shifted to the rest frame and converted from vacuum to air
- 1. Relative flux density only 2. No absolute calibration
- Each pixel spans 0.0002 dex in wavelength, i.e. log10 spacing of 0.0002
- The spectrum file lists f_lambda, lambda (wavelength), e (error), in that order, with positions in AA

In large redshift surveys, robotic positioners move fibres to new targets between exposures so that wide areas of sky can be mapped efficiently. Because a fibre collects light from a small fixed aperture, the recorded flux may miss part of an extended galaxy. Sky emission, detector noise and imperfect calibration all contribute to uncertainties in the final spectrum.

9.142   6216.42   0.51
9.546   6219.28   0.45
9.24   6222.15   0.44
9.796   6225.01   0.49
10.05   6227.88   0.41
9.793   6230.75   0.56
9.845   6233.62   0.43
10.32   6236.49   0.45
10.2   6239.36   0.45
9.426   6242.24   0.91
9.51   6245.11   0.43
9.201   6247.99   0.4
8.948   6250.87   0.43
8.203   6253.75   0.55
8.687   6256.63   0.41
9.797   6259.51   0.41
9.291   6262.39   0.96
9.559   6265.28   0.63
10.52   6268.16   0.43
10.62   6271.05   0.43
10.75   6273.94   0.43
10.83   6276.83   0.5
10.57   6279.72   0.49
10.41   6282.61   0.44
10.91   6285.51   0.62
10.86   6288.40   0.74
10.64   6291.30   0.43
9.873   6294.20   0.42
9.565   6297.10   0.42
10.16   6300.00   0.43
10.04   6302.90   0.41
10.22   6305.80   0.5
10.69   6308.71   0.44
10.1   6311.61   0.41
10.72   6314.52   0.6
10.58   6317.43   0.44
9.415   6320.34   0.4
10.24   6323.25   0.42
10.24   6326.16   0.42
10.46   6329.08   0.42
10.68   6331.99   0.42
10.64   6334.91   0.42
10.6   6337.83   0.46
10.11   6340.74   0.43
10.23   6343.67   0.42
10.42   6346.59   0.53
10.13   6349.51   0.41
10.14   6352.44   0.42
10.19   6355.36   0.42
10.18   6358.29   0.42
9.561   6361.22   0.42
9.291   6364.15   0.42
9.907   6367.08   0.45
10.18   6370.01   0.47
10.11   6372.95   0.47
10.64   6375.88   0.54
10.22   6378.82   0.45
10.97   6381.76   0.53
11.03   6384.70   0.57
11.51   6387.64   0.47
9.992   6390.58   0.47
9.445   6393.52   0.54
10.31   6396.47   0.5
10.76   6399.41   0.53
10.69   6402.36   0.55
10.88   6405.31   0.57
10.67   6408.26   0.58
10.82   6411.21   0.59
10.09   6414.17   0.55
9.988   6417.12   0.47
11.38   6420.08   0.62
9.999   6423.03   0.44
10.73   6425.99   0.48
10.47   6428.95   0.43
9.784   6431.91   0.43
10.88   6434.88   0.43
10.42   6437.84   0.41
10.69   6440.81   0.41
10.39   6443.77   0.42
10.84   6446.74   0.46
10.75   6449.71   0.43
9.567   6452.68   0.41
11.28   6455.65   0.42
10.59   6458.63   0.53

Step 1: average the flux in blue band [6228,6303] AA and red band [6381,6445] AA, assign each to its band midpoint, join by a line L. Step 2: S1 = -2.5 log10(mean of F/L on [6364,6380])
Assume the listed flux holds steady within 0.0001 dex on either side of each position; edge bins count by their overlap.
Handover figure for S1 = 0.03 mag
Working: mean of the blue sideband 9.94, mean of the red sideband 10.5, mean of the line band 10.1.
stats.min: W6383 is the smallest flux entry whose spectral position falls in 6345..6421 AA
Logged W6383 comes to 9.291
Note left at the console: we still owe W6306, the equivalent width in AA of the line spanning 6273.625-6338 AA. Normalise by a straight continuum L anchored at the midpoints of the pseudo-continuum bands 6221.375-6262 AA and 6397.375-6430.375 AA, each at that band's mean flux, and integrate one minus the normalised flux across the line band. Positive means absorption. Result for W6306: -3.2 AA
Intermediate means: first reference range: 9.5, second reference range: 10.6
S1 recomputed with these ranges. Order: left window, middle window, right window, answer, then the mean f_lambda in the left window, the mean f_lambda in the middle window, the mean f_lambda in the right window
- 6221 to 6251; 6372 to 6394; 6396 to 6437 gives -0.02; 9.7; 10.5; 10.5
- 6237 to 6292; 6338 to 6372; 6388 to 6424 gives 0.02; 9.94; 10.1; 10.5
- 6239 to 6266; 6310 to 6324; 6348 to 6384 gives -0.05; 9.24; 10.2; 10.1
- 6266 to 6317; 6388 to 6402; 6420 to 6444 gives 0.02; 10.4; 10.3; 10.5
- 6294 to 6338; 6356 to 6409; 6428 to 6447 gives 0.00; 10.3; 10.3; 10.5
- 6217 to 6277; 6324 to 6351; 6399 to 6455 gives -0.03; 9.69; 10.4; 10.5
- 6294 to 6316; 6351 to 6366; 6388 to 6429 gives 0.05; 10.2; 9.88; 10.5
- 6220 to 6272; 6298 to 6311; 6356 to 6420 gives -0.03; 9.6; 10.2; 10.4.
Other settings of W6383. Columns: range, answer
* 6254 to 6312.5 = 8.687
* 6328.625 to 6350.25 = 10.11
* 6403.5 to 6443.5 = 9.784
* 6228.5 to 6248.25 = 9.201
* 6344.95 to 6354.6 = 10.13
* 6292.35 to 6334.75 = 9.415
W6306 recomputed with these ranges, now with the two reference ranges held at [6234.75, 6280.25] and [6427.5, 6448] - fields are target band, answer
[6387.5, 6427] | -0.44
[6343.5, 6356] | -0.11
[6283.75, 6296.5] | -0.78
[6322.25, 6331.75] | -0.30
